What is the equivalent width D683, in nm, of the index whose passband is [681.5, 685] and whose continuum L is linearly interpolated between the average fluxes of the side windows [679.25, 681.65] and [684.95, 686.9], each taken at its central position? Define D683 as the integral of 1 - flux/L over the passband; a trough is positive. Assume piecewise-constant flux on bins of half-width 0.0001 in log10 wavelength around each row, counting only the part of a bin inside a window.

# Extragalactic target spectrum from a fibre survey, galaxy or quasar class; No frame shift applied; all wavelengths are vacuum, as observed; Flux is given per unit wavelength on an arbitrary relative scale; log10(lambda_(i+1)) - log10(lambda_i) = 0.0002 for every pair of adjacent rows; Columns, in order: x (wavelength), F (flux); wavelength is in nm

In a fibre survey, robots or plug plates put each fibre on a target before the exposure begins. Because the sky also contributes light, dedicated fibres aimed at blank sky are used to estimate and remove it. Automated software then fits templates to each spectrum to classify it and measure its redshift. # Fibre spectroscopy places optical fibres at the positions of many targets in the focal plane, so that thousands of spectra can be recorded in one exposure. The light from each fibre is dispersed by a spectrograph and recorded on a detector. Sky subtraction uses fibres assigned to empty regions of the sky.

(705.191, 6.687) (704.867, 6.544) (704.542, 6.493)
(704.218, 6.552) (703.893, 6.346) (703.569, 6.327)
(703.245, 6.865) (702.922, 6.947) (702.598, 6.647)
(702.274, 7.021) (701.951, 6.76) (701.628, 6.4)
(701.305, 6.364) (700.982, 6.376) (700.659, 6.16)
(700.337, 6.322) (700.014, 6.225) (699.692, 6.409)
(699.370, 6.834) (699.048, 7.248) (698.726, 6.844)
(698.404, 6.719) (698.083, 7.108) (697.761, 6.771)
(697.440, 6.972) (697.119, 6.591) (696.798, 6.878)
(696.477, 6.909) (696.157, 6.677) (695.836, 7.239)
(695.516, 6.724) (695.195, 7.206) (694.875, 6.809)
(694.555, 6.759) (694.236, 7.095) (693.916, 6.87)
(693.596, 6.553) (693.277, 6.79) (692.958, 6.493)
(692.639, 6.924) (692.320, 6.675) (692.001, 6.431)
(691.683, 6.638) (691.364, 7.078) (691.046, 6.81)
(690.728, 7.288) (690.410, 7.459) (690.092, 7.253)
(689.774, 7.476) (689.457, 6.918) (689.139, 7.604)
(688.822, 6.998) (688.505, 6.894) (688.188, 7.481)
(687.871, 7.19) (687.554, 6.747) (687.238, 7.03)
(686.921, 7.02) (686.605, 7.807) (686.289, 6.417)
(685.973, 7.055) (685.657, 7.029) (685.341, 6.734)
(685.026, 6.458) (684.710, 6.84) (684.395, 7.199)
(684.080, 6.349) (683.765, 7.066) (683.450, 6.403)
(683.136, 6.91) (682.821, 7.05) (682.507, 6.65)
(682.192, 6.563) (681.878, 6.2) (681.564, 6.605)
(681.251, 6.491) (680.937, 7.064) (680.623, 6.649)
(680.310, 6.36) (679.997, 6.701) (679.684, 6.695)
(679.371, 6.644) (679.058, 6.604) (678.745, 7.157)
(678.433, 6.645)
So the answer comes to 0.05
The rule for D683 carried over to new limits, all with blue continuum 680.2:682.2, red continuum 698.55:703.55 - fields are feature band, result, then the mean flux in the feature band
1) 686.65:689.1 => -0.197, 7.11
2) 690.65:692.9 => -0.071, 6.8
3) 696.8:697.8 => -0.028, 6.8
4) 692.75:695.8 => -0.105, 6.83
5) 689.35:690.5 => -0.121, 7.28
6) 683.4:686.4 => -0.089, 6.77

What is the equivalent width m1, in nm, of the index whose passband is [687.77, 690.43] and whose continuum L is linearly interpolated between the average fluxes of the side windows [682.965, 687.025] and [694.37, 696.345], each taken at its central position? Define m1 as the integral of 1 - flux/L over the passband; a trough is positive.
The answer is -0.14 nm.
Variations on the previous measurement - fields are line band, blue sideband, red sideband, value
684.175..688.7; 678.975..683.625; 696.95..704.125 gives -0.23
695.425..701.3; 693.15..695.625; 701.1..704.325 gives 0.03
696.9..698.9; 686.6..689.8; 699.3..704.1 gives -0.04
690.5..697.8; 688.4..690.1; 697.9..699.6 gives 0.22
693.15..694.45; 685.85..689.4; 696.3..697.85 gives 0.02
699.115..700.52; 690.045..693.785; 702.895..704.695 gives 0.03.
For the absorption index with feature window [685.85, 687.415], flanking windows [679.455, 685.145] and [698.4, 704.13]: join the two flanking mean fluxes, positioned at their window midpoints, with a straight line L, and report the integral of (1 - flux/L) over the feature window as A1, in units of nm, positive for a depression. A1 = -0.094 nm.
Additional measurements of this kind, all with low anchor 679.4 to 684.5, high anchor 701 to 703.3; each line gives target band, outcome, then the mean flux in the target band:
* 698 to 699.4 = -0.06 nm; 6.95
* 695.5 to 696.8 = -0.04 nm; 6.91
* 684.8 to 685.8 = -0.01 nm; 6.74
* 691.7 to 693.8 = 0.01 nm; 6.65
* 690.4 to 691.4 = -0.07 nm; 7.13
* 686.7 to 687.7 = -0.05 nm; 6.99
